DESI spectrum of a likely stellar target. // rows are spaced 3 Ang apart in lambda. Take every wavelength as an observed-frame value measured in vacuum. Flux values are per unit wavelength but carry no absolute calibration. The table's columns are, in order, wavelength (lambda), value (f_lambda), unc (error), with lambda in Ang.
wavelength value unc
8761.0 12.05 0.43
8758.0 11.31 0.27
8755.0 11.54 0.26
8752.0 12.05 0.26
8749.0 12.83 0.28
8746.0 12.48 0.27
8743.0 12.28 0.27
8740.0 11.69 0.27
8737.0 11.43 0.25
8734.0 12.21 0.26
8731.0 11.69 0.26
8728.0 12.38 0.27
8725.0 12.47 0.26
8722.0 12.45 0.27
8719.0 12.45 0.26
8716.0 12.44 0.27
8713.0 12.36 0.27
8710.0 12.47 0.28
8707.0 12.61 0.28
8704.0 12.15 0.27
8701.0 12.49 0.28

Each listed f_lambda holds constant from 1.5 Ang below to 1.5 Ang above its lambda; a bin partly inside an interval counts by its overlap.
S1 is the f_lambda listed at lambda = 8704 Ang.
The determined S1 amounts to 12.15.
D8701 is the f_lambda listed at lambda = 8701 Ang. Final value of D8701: 12.49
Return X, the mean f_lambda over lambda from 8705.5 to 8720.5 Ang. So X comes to 12.5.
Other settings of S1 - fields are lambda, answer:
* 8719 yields 12.45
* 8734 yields 12.21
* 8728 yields 12.38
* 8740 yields 11.69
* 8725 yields 12.47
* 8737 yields 11.43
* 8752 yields 12.05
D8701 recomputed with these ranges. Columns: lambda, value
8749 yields 12.83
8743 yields 12.28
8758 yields 11.31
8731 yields 11.69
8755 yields 11.54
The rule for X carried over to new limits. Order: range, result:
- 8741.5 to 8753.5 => 12.4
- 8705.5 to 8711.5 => 12.5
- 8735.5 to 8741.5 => 11.6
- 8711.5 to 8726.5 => 12.4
